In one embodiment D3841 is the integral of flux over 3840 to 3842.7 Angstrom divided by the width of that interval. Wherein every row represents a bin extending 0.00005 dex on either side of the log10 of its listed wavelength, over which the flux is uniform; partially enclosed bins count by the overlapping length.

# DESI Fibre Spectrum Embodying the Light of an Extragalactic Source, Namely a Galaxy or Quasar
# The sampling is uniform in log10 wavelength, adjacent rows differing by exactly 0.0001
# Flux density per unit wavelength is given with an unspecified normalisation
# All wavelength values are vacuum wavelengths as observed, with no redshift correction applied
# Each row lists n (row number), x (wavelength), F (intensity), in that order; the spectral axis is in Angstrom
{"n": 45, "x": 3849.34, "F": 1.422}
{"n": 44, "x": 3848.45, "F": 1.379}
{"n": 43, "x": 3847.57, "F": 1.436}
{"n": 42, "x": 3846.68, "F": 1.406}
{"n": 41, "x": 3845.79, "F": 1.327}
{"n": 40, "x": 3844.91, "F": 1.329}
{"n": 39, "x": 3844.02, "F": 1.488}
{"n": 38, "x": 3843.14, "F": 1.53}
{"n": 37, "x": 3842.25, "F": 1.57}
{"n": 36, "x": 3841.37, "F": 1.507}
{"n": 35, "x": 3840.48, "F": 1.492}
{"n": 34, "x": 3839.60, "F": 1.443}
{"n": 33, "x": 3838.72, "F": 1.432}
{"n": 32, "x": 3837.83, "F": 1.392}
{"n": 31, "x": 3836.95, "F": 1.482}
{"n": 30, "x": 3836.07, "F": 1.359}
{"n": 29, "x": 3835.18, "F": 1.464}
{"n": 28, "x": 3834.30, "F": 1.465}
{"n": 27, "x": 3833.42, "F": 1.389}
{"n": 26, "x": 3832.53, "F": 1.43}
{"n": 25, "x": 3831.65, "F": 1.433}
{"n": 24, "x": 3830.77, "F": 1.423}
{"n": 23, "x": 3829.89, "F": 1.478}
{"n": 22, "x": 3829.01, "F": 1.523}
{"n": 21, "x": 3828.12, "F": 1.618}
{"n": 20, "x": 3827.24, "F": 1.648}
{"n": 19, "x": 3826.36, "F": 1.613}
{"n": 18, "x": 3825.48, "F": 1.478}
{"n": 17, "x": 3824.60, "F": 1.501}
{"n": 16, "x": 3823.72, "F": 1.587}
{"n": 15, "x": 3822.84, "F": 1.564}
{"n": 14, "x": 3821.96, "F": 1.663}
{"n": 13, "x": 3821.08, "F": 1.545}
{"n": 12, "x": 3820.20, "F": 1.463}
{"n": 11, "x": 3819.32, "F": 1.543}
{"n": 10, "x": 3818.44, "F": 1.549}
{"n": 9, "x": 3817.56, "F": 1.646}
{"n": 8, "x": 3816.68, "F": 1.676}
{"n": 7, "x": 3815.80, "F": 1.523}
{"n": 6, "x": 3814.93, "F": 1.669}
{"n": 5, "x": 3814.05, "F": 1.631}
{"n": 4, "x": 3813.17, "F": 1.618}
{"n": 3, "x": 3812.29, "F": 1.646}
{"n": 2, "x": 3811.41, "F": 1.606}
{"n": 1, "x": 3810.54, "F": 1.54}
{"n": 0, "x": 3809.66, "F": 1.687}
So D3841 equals 1.52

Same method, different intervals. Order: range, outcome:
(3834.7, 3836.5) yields 1.41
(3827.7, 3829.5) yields 1.56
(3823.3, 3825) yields 1.54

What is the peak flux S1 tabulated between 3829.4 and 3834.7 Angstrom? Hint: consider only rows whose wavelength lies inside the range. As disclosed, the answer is 1.478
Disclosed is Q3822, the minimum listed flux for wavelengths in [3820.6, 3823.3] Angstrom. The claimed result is 1.545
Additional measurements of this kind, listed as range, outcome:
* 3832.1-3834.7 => 1.389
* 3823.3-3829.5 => 1.478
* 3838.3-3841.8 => 1.432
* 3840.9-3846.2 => 1.327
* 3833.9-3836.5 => 1.359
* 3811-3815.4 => 1.606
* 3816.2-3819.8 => 1.543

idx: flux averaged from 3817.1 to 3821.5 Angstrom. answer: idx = 1.55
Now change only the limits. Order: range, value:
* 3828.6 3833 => 1.46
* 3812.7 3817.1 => 1.62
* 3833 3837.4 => 1.43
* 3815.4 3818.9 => 1.6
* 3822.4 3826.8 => 1.55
